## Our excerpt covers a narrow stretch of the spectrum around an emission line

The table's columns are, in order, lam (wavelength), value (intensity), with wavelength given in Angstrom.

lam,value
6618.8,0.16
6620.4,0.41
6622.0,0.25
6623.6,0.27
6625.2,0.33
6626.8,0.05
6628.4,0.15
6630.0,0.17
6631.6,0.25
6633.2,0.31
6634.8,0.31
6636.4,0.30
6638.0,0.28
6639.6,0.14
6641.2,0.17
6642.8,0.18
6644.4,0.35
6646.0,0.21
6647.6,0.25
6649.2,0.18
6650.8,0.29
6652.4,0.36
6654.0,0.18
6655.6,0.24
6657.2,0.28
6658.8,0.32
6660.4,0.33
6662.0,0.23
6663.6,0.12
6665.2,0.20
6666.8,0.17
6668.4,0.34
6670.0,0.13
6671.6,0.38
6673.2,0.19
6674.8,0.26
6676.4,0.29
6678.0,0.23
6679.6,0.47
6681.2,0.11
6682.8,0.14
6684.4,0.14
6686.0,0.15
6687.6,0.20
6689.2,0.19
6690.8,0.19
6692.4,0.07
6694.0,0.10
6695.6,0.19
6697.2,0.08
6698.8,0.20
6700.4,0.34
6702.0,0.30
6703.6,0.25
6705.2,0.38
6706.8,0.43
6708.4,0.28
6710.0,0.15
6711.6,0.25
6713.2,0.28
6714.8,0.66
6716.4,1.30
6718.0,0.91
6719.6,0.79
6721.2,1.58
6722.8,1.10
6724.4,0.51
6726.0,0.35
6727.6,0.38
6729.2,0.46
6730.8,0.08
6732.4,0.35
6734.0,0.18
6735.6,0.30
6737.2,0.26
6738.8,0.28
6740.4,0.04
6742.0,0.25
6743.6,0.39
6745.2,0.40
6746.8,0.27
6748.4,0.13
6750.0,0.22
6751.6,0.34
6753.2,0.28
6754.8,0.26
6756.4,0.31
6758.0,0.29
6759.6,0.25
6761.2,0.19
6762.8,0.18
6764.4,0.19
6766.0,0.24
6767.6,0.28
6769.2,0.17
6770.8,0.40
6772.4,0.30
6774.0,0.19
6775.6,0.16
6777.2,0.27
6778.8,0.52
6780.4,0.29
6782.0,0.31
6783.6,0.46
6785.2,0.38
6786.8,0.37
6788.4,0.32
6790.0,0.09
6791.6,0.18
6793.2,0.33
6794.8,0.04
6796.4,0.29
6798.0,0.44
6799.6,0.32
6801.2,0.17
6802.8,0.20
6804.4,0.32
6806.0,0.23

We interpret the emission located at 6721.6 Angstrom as [O II] 3727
